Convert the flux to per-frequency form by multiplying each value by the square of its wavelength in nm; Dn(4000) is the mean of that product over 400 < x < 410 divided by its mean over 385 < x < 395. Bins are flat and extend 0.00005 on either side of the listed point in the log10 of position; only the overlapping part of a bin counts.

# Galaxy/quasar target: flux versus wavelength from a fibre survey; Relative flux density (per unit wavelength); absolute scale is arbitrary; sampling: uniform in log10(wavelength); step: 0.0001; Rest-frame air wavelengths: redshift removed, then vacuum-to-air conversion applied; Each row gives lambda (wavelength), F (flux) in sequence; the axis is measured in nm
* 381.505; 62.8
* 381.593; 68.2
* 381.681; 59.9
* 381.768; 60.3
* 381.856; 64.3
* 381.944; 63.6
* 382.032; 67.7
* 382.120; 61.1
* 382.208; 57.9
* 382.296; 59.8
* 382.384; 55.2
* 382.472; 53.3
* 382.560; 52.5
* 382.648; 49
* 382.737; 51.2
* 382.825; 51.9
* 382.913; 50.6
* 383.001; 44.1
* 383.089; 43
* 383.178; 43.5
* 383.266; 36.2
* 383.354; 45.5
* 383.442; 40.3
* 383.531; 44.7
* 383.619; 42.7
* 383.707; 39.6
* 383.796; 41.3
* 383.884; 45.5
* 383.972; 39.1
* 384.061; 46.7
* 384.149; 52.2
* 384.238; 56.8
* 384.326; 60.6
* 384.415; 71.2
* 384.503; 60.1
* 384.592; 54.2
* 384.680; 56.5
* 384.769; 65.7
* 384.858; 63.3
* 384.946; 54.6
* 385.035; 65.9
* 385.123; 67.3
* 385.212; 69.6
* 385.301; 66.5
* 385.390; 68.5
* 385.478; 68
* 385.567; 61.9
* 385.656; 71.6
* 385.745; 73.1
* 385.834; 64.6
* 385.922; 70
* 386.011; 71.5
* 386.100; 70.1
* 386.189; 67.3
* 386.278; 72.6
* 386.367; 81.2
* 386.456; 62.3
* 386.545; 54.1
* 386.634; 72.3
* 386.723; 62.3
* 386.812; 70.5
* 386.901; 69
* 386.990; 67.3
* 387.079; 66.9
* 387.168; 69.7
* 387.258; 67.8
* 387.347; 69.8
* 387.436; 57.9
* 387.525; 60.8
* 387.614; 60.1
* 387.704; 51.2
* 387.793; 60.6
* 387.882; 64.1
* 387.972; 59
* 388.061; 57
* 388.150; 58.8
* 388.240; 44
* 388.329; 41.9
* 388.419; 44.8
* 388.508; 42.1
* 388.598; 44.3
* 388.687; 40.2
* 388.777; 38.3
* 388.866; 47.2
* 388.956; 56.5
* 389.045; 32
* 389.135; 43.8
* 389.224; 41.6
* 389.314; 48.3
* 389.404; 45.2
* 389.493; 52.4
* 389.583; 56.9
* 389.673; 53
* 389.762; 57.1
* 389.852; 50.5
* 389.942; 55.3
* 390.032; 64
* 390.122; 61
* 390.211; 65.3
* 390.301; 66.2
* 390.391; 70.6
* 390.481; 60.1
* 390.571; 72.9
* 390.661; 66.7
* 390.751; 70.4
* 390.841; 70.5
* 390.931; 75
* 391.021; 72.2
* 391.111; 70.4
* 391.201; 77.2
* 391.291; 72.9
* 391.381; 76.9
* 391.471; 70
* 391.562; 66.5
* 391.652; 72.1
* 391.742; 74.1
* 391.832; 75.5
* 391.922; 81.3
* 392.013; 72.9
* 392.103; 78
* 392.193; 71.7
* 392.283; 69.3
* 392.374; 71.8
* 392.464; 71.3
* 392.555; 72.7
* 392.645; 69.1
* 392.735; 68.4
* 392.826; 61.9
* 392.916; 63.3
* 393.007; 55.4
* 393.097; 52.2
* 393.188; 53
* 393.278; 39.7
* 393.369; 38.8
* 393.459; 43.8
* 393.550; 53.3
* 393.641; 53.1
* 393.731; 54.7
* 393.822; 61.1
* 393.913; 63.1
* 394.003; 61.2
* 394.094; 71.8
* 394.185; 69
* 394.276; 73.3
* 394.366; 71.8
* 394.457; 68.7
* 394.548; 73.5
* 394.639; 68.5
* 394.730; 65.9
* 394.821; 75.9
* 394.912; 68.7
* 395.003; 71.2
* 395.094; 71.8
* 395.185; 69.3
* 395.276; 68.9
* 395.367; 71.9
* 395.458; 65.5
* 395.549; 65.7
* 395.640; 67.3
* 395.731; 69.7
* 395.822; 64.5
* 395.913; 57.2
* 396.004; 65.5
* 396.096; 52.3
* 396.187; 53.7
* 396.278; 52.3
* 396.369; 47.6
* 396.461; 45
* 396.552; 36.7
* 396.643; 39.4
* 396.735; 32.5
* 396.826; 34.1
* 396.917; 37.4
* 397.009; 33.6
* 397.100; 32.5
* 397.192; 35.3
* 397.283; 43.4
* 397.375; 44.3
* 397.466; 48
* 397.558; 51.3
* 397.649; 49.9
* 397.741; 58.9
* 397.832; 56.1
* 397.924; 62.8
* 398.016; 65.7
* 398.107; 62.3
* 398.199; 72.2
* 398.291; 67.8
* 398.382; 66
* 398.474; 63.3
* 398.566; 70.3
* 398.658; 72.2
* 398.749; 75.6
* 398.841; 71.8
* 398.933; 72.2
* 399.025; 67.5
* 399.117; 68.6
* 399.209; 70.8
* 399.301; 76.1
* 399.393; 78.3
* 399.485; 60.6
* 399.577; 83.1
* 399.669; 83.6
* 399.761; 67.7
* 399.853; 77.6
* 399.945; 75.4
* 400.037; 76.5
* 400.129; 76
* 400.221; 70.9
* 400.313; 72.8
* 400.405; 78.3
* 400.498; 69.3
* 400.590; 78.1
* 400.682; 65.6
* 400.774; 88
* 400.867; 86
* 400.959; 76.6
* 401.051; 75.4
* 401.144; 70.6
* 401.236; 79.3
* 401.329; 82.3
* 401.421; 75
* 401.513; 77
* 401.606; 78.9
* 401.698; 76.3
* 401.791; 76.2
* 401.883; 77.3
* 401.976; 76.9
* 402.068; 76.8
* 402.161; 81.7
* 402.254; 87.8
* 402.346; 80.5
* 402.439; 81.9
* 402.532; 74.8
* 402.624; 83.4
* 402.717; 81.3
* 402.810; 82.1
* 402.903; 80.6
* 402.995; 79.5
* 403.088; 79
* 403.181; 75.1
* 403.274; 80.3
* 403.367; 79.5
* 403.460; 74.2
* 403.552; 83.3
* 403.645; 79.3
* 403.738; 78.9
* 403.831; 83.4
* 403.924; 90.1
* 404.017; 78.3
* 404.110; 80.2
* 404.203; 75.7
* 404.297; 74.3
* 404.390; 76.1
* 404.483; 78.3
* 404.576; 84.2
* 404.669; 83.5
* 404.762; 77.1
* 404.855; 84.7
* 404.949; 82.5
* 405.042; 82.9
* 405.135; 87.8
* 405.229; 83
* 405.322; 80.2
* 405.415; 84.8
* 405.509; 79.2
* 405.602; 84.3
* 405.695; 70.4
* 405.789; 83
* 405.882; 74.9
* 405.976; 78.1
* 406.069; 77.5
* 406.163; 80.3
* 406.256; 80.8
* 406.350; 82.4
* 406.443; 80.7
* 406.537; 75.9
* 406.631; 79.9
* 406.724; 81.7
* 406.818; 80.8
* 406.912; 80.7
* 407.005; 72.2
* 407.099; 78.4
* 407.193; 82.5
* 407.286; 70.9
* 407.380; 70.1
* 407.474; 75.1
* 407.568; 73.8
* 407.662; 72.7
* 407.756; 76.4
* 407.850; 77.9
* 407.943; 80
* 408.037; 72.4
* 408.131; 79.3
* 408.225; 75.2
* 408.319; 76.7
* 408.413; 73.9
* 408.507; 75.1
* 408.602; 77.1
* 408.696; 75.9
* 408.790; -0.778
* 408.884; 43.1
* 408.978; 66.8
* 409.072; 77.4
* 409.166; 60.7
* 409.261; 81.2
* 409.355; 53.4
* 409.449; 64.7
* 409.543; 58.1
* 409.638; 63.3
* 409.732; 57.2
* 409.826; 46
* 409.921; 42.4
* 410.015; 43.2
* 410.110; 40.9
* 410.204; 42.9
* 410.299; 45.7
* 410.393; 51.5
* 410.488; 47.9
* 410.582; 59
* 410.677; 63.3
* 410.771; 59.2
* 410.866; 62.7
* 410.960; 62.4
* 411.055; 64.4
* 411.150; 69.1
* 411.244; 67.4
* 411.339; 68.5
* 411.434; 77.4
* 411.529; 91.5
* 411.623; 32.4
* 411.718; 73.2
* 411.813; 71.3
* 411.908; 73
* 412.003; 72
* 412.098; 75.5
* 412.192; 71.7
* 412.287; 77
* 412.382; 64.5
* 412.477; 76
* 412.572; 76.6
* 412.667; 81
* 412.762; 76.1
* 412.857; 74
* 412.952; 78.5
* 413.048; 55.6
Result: 1.29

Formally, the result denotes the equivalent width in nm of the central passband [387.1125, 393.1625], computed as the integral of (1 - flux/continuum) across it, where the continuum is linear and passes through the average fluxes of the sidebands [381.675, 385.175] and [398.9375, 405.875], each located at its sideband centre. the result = 0.11 nm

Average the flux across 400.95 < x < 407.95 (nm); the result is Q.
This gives 79.1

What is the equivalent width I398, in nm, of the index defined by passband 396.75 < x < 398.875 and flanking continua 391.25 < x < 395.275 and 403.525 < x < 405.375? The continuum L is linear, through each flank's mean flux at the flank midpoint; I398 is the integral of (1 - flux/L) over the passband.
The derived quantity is 0.51 nm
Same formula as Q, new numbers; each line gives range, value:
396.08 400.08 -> 59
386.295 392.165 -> 61.3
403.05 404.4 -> 79.2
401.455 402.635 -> 79.1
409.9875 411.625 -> 59.2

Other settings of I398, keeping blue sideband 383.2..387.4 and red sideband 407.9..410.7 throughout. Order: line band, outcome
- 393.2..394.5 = 0.04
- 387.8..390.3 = 0.40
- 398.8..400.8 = -0.46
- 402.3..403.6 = -0.43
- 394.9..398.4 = 0.30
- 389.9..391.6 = -0.23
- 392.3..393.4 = 0.00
